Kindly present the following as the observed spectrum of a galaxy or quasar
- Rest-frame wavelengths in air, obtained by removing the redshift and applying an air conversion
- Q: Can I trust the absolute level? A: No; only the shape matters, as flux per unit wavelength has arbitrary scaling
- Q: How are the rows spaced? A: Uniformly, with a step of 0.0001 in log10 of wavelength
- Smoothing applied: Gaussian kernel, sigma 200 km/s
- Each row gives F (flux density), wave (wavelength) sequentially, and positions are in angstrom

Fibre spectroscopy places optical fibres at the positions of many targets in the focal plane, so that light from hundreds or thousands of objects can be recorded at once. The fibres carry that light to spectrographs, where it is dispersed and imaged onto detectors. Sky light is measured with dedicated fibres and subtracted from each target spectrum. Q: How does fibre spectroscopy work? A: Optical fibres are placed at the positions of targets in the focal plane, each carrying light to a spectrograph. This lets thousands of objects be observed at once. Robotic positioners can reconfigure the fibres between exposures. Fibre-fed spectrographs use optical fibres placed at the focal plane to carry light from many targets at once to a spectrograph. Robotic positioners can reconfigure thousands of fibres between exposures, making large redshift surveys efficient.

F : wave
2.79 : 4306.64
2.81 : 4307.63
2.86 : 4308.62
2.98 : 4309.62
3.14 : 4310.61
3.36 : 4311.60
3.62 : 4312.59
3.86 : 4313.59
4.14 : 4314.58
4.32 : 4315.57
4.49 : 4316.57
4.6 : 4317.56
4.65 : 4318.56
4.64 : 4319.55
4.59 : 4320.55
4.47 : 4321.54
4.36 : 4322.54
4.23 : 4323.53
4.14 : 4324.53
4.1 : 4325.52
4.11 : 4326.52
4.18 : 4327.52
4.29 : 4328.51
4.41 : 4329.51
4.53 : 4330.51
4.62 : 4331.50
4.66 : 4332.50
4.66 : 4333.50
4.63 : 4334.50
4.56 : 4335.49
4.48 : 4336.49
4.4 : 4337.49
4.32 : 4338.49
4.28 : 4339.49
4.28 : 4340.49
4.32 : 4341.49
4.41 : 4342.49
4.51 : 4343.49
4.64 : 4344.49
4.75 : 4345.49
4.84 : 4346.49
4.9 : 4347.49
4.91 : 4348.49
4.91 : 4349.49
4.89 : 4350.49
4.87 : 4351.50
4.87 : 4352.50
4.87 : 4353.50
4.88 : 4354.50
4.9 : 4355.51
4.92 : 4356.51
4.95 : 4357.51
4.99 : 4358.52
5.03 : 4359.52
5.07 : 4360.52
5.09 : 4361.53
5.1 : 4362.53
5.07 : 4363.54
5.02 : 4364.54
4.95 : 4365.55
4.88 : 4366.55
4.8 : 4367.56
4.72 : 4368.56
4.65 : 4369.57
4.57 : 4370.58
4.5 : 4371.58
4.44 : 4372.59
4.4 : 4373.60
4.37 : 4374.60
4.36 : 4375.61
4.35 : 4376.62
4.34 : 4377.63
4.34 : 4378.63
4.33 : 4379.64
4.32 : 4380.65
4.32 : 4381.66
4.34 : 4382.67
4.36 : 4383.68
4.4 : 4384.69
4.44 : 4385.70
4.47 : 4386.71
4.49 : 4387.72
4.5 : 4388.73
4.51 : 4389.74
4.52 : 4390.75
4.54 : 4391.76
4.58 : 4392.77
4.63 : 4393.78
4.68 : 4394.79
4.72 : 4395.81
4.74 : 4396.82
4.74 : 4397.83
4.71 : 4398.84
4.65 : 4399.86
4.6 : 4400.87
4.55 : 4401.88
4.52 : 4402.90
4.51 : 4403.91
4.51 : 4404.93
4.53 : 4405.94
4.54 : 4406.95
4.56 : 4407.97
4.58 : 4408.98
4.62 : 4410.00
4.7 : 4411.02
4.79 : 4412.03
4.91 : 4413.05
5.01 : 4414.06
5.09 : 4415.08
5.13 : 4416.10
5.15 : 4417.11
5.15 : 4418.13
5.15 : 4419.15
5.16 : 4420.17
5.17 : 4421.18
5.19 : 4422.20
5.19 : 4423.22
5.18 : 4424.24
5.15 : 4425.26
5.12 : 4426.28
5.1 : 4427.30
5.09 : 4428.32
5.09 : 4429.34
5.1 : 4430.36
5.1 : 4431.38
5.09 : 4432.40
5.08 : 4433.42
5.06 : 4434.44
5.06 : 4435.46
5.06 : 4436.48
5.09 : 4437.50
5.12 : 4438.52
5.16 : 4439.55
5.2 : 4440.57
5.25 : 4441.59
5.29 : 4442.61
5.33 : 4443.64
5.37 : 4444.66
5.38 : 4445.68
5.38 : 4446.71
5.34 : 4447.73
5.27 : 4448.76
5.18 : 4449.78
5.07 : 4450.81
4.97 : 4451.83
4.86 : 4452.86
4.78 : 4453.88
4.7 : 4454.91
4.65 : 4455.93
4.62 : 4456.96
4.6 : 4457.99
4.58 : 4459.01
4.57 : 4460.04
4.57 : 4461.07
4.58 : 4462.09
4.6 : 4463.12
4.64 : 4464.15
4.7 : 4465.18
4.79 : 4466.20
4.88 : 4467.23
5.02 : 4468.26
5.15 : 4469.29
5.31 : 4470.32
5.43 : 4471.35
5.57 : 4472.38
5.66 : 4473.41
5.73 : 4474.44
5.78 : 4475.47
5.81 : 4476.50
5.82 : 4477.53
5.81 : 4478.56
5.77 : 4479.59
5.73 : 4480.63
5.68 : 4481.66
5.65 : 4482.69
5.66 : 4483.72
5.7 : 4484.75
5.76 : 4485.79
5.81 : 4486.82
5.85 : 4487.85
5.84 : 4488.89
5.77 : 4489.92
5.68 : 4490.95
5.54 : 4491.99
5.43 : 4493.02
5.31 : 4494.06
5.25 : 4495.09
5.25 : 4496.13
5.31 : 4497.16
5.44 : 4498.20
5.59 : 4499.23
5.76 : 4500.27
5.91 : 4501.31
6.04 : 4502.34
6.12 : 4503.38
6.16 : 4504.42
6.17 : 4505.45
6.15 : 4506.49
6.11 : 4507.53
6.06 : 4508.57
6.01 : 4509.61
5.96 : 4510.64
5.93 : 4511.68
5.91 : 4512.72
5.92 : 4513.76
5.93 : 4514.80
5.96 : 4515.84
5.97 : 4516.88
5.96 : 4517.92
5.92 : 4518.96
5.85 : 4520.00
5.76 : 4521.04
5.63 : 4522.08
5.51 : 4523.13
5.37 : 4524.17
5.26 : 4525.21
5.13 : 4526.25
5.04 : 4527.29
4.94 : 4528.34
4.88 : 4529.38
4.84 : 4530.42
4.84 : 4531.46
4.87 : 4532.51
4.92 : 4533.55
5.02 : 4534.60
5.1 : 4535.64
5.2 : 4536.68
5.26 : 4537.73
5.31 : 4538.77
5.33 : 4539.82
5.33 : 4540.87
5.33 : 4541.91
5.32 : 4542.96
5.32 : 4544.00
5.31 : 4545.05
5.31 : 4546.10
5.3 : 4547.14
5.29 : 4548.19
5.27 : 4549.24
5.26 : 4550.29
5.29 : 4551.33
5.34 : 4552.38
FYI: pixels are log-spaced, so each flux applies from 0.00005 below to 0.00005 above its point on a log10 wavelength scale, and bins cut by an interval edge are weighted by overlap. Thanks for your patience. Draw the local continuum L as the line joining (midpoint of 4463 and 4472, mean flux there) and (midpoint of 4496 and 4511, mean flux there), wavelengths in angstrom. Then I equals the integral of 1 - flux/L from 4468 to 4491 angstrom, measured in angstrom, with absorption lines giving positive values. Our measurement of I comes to -1.7 angstrom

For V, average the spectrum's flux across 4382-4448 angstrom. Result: 4.88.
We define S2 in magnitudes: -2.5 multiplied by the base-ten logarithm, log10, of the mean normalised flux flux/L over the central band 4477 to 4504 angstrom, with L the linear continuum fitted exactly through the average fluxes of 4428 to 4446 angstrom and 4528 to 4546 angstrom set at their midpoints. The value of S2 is -0.11 mag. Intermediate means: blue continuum 5.16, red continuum 5.13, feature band 5.67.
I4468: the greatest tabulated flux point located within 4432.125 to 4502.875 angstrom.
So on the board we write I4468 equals 6.04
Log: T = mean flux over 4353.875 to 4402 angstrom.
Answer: 4.64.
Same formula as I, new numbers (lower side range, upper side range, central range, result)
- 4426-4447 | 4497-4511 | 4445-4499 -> 2.85 angstrom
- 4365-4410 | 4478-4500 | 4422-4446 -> -0.62 angstrom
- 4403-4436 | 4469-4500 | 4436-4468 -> 1.96 angstrom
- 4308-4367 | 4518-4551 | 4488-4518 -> -3.85 angstrom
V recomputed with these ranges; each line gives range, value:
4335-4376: 4.72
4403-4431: 4.94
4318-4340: 4.42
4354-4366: 5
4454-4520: 5.52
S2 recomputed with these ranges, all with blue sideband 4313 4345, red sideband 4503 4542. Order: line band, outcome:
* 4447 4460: 0.06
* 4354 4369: -0.08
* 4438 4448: -0.04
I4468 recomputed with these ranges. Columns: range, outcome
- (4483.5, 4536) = 6.17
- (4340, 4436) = 5.19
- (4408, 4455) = 5.38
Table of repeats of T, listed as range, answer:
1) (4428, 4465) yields 4.99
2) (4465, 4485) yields 5.5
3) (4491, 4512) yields 5.77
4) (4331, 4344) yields 4.47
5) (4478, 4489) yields 5.75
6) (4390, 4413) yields 4.62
